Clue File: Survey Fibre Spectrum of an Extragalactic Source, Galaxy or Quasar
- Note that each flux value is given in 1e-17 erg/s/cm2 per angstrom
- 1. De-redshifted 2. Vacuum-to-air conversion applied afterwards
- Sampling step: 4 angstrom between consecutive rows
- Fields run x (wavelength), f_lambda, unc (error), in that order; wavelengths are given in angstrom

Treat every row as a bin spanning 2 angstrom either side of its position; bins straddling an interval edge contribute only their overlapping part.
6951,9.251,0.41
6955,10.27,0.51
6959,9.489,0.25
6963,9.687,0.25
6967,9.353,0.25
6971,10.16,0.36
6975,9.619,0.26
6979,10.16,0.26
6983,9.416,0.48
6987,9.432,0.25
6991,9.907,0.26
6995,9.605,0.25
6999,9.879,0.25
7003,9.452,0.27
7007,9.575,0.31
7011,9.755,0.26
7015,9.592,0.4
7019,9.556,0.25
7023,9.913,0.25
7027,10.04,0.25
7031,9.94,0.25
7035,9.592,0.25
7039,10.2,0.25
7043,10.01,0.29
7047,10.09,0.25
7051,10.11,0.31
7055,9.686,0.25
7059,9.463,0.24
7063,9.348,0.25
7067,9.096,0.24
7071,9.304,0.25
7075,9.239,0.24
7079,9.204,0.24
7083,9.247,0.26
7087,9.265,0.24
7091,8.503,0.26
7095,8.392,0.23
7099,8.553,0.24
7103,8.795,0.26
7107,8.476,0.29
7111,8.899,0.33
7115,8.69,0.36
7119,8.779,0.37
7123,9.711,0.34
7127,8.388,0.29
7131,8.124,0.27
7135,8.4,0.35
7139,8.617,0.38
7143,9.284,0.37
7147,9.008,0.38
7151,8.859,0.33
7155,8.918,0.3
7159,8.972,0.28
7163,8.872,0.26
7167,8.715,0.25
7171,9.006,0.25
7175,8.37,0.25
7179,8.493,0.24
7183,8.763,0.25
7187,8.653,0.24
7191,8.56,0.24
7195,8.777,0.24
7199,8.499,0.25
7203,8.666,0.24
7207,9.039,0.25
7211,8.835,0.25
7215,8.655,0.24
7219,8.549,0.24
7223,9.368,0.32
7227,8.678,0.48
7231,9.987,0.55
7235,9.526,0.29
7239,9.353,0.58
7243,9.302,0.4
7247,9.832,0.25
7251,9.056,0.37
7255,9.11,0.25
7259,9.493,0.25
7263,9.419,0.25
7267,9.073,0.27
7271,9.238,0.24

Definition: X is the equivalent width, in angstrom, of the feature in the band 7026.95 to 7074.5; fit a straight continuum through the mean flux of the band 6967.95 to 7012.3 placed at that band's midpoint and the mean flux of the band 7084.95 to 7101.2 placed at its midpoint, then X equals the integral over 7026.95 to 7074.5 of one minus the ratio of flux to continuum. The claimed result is -3.15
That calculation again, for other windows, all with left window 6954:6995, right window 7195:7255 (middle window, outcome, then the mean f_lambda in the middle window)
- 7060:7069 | 0.2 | 9.25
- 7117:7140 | 1.6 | 8.67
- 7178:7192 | 0.9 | 8.63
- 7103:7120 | 1.2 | 8.72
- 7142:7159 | 0.5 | 9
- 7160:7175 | 0.7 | 8.81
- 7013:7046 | -0.9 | 9.86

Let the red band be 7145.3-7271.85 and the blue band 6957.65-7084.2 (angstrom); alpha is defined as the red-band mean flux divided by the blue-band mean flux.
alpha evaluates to 0.93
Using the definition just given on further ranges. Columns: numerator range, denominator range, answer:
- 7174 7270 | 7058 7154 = 1.01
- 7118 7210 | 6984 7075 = 0.90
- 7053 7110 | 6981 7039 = 0.93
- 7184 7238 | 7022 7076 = 0.92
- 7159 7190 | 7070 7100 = 0.97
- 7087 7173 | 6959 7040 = 0.90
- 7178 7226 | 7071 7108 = 0.98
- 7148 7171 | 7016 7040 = 0.90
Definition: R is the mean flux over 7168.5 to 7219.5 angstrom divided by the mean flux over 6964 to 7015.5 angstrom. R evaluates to 0.9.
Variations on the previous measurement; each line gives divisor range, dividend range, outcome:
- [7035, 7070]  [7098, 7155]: 0.90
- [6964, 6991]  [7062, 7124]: 0.92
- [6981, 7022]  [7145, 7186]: 0.91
